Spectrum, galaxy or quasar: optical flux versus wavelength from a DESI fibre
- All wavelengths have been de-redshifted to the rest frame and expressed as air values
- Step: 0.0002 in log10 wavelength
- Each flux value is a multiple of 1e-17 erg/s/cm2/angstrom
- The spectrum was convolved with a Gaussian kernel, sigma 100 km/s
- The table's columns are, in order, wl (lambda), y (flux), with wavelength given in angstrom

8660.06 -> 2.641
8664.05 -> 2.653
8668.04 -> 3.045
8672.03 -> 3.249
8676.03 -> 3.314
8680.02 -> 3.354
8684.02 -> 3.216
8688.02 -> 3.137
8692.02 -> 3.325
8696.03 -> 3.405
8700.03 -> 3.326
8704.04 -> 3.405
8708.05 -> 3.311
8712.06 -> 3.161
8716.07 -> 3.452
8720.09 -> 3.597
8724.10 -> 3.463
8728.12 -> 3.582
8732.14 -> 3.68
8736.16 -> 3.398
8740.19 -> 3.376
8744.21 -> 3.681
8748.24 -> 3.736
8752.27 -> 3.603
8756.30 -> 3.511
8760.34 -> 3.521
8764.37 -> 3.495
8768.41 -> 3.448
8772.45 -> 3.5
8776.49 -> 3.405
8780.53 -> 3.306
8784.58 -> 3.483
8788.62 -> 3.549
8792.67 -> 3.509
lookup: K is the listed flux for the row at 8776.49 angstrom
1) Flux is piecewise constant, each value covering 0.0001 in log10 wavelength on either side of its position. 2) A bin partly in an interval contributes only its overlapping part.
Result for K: 3.405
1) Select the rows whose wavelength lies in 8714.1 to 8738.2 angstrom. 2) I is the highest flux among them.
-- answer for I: 3.68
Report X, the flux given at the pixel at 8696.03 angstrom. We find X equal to 3.405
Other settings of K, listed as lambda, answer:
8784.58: 3.483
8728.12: 3.582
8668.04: 3.045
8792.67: 3.509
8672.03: 3.249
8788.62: 3.549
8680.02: 3.354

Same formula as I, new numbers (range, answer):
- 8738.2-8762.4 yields 3.736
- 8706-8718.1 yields 3.452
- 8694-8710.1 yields 3.405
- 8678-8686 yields 3.354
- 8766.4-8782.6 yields 3.5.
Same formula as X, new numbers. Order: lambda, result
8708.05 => 3.311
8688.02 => 3.137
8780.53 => 3.306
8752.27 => 3.603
